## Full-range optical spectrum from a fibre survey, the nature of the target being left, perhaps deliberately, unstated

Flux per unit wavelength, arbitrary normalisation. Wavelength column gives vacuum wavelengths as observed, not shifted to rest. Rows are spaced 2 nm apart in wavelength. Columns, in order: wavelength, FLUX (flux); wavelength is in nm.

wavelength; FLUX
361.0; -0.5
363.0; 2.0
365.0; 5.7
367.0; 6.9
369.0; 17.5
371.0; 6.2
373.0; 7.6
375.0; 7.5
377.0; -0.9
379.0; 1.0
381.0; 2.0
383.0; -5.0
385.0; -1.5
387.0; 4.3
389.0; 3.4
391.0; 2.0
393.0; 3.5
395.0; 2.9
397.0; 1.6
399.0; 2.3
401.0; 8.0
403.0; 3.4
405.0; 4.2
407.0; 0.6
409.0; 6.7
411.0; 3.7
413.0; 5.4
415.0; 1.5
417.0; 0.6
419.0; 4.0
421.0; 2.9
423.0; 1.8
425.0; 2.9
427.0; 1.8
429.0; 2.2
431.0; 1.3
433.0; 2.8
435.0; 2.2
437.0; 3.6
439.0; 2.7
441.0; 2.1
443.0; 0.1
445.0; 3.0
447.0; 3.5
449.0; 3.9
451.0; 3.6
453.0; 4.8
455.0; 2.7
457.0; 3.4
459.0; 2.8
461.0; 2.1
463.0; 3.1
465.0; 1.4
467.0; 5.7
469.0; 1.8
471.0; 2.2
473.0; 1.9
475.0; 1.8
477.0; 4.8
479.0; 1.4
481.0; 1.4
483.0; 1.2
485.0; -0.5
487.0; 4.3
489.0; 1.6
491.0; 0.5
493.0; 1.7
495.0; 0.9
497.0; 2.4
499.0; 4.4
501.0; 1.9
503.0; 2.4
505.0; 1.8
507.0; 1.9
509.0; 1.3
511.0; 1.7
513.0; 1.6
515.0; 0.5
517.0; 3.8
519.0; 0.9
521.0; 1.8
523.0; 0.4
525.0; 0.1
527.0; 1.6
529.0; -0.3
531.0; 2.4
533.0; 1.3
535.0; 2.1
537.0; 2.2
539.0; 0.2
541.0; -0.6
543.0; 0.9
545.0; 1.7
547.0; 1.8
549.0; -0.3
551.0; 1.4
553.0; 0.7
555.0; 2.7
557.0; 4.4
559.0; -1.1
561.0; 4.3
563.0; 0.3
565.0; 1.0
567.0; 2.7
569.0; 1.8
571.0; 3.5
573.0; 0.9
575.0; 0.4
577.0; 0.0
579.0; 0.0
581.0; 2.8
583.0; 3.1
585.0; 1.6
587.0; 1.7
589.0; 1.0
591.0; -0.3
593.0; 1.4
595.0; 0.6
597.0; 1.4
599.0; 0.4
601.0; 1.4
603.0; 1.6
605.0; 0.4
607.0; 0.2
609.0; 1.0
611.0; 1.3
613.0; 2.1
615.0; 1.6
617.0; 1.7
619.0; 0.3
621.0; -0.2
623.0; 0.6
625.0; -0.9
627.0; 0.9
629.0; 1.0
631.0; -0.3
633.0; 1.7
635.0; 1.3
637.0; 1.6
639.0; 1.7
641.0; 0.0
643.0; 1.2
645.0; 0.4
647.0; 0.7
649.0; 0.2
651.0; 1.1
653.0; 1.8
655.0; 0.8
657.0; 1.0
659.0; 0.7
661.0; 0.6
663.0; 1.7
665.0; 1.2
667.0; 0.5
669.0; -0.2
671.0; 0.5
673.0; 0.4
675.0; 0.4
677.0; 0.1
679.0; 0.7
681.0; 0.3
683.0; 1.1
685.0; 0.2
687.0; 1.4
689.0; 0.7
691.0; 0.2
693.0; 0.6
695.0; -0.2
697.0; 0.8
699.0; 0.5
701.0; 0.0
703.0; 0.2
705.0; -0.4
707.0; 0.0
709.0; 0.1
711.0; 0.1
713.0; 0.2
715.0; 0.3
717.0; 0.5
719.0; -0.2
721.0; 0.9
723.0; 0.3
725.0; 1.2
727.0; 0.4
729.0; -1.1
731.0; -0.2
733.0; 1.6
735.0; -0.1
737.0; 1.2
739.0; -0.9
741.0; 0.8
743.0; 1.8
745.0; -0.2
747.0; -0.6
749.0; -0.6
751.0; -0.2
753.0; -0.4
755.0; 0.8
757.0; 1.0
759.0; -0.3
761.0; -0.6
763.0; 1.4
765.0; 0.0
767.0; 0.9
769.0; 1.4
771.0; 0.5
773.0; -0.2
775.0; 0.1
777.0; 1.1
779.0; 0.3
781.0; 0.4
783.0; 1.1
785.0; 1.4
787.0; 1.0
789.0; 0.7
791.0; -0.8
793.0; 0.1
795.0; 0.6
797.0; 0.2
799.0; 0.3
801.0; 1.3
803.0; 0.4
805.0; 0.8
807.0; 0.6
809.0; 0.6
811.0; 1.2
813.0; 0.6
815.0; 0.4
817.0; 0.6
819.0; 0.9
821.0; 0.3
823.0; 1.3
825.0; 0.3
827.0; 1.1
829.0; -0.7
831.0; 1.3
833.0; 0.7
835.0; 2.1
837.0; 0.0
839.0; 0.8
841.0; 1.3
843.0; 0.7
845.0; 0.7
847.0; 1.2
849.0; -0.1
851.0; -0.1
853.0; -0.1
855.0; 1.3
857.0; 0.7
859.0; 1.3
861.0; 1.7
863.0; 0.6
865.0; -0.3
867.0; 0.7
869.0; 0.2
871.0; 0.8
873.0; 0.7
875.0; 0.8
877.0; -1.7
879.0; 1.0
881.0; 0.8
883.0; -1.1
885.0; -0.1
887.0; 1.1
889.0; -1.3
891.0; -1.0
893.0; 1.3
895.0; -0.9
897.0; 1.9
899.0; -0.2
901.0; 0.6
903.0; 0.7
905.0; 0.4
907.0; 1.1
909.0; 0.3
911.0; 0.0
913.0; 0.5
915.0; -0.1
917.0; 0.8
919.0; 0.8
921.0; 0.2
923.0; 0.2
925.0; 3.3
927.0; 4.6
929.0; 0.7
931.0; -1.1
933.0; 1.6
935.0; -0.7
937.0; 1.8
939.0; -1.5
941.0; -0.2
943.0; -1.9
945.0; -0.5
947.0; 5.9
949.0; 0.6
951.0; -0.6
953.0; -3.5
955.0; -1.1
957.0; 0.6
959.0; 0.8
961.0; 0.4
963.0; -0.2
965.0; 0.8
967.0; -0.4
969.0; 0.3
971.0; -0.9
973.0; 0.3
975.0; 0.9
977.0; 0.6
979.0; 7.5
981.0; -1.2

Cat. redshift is 1.48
